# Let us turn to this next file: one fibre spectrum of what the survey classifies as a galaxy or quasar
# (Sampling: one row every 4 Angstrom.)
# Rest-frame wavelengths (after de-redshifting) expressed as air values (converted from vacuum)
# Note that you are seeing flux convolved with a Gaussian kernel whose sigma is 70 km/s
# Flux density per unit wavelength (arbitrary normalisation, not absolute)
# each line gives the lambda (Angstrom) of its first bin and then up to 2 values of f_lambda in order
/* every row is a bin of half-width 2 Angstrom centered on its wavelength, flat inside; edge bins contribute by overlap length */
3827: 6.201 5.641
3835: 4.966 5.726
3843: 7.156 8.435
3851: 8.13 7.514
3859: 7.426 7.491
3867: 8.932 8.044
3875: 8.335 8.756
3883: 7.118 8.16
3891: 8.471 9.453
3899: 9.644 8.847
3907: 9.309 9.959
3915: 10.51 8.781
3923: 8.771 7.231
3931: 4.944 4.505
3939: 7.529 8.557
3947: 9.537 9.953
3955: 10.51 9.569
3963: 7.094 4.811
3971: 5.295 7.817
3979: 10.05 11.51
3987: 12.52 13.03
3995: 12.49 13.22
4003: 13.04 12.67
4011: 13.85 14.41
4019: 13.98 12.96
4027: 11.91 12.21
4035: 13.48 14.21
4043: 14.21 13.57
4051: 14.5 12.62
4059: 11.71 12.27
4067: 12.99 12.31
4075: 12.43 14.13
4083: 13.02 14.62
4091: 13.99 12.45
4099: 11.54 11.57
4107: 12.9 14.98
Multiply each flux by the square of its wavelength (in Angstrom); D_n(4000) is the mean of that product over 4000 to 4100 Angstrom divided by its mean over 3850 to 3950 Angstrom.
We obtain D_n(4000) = 1.7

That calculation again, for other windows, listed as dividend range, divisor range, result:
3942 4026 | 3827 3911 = 1.46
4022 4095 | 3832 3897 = 1.88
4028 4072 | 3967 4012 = 1.22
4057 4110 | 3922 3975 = 1.81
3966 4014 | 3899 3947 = 1.40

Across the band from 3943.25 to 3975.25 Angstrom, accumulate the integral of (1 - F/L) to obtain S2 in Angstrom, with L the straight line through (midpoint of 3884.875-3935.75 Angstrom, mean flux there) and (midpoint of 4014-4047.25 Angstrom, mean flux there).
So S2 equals 7.0 Angstrom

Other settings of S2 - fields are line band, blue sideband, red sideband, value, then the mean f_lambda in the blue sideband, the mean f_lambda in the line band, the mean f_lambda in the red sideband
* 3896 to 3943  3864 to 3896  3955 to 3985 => 0.30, 8.35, 8.23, 8.19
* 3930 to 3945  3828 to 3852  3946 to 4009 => 4.41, 6.6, 6.48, 10.2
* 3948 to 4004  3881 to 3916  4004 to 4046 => 8.35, 9.01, 10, 13.4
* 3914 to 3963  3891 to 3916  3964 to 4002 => 7.46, 9.49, 8.27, 10.1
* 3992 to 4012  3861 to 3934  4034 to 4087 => -2.61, 8.43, 13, 13.2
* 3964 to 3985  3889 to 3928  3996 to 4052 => 6.82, 9.15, 7.86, 13.4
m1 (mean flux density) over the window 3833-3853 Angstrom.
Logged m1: 6.88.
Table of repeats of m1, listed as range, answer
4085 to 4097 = 13.7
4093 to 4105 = 11.9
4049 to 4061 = 12.9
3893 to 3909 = 9.31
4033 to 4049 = 13.9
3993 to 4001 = 12.9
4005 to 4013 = 13.3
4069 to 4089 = 13.3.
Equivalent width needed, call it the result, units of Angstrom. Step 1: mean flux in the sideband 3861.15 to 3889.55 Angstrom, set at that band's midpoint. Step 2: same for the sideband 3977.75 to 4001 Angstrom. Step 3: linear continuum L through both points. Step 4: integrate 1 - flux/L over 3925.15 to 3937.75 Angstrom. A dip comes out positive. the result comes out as 5.56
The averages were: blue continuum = 8.13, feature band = 5.66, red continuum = 12.2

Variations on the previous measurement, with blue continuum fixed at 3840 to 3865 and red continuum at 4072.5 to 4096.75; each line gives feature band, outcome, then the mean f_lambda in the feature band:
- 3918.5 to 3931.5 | 2.55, 7.56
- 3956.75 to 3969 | 3.70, 7.23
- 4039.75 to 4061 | -1.39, 13.4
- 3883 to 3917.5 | -1.33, 9.16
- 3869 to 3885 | 0.31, 8.06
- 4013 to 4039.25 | -2.84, 13.2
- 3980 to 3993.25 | -1.46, 12.2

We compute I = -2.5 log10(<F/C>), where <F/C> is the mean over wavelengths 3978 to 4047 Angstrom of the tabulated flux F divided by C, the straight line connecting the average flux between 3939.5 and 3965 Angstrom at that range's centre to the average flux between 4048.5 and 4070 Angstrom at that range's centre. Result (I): -0.16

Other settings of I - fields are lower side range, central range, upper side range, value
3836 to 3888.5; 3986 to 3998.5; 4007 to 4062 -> -0.07 mag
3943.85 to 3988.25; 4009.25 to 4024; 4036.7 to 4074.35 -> -0.22 mag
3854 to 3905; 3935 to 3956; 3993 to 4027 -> 0.24 mag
